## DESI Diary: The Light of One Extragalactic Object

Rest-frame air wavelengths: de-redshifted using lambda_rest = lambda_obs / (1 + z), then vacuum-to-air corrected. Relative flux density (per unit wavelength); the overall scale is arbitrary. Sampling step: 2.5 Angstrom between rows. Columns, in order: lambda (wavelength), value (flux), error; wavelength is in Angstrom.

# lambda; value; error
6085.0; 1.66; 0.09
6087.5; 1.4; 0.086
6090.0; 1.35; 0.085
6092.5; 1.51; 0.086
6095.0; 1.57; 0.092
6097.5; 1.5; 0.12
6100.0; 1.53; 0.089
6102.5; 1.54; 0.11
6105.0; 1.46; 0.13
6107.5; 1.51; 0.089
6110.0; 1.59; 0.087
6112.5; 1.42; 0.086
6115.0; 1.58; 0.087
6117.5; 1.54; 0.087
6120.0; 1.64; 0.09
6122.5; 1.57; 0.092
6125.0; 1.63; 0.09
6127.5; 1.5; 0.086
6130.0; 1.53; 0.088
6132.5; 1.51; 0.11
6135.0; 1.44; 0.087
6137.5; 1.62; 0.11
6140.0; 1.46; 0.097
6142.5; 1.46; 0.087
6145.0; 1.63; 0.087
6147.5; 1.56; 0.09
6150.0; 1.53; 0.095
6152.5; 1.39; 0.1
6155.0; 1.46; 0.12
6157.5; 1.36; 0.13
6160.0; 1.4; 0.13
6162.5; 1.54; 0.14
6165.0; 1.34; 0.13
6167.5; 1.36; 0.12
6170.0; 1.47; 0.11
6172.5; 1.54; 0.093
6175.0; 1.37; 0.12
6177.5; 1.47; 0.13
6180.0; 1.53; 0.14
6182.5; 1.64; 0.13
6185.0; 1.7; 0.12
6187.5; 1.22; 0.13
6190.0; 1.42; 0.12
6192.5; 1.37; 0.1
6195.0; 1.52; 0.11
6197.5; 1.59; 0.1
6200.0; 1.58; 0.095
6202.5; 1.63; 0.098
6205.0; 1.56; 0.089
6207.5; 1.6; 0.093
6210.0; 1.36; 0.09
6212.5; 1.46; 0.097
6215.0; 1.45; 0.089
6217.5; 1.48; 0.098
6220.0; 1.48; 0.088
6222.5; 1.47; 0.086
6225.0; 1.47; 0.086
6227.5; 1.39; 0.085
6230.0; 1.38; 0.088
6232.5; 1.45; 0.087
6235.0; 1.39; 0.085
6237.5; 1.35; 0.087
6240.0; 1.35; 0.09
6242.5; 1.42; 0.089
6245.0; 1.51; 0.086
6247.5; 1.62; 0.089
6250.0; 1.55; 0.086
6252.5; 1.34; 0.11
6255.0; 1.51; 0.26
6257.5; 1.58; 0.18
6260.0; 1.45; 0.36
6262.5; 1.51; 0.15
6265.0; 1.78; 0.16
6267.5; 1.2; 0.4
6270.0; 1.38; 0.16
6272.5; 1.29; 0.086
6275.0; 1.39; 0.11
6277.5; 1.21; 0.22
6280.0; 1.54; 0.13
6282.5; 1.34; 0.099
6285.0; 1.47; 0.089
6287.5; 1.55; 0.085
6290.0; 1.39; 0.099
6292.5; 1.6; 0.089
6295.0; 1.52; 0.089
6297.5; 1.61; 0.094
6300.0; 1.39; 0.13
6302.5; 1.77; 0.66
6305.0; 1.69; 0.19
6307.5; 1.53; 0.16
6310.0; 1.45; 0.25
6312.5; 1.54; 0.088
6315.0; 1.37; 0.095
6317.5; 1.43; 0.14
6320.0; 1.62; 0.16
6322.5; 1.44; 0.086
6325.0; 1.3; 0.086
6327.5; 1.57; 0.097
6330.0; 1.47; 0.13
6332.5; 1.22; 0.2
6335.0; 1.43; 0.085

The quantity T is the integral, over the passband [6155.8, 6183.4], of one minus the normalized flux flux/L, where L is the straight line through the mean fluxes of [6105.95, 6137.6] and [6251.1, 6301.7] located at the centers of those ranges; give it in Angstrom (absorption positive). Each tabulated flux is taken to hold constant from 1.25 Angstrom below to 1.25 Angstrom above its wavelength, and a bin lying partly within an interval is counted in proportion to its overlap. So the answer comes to 1.1 Angstrom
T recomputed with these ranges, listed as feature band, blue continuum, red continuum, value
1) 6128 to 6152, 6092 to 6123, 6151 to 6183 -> -0.6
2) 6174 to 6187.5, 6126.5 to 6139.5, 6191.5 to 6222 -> 0.0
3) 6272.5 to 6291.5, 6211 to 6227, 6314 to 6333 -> 0.5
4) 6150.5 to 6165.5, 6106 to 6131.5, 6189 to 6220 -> 1.0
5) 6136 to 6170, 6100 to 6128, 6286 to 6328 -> 1.5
